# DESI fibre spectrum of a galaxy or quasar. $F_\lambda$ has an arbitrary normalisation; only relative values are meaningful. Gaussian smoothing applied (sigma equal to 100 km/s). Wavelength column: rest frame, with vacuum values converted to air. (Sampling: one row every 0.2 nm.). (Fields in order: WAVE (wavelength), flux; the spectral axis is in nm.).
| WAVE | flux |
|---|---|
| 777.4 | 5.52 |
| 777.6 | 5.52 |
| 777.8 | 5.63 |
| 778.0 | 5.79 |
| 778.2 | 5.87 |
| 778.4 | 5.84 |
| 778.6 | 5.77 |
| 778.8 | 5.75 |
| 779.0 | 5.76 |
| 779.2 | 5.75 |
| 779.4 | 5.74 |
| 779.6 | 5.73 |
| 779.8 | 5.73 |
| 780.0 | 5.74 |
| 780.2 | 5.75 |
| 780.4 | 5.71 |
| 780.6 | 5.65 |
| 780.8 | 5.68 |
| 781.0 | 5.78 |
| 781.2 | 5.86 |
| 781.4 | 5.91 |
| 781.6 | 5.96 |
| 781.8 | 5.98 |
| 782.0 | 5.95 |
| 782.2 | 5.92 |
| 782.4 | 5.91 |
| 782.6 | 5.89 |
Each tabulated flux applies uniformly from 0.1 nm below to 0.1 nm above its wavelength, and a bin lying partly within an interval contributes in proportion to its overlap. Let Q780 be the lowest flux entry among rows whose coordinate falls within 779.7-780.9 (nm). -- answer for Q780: 5.65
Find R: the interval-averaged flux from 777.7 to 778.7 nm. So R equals 5.78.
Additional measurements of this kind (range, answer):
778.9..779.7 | 5.75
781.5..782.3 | 5.95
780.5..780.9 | 5.67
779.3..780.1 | 5.73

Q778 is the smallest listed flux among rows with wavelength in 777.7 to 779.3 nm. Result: 5.63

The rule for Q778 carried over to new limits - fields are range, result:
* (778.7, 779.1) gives 5.75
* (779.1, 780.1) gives 5.73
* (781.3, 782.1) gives 5.91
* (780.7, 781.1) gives 5.68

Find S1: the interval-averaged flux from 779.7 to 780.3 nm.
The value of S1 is 5.74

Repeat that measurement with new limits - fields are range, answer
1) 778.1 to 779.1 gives 5.8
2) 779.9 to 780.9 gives 5.71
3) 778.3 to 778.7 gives 5.8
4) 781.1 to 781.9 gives 5.93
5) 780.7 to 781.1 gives 5.73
